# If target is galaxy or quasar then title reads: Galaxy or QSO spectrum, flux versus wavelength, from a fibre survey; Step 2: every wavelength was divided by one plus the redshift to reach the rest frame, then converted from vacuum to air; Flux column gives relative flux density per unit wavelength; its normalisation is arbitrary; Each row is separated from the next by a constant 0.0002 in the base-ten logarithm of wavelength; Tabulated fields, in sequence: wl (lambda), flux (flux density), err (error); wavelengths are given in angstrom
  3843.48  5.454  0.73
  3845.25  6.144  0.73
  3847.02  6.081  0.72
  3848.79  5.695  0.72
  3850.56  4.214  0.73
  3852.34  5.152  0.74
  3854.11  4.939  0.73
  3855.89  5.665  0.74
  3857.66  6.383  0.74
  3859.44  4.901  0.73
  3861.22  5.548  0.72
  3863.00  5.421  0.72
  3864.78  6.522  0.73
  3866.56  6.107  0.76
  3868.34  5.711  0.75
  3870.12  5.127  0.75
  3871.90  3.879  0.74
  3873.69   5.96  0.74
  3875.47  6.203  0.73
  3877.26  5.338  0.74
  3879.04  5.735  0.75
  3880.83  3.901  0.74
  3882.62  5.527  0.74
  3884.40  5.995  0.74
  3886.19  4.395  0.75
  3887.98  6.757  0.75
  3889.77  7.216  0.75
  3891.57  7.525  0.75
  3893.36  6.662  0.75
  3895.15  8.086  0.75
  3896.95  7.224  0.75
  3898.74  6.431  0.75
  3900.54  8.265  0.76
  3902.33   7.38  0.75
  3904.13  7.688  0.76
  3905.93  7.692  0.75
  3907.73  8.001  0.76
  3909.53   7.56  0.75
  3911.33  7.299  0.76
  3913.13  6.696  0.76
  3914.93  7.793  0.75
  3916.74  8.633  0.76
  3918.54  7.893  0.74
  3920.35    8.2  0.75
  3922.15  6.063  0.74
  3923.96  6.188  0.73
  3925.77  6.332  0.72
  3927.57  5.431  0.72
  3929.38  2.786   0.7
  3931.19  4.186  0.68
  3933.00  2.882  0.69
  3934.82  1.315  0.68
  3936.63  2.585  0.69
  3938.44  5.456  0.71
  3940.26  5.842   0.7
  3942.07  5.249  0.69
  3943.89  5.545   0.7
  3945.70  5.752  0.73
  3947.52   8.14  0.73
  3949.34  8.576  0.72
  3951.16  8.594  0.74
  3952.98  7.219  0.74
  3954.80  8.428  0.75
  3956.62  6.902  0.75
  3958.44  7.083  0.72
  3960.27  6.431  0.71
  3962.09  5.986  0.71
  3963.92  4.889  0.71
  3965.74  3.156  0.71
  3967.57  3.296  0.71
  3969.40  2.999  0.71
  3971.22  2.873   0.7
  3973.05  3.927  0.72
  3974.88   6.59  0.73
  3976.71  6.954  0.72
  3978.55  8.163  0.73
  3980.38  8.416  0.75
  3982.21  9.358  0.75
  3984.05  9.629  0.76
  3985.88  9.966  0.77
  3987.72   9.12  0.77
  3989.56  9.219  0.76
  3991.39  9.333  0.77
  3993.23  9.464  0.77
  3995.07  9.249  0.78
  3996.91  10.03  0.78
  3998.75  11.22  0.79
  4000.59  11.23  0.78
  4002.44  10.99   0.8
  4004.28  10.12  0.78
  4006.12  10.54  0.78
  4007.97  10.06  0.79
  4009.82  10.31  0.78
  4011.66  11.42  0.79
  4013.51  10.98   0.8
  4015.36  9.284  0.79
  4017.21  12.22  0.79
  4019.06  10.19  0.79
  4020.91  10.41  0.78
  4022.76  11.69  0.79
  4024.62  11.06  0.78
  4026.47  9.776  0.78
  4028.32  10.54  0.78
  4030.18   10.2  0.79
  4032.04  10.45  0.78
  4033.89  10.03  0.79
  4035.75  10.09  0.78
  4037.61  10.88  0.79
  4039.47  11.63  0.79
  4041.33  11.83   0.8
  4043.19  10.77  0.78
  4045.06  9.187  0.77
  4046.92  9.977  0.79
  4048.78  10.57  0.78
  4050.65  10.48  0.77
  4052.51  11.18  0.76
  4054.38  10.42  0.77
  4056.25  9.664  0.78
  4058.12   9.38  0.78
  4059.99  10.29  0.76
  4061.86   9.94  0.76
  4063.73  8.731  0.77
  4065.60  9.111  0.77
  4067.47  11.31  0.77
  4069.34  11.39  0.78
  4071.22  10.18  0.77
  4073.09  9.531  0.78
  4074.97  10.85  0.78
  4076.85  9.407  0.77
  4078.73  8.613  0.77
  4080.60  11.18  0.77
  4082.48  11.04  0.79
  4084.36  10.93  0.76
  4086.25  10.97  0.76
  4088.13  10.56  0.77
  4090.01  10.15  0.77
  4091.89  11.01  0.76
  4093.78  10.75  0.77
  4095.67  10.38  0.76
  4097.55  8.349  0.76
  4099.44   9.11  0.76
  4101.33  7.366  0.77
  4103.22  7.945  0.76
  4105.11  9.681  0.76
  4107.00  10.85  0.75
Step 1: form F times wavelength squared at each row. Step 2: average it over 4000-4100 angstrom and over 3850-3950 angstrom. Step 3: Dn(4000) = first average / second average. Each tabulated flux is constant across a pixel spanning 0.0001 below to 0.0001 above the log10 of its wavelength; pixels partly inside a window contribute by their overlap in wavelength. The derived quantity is 1.9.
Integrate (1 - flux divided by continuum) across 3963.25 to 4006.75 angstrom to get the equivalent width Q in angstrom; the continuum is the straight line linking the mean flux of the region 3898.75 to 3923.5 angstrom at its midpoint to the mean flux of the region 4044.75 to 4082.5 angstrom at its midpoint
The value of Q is 4.43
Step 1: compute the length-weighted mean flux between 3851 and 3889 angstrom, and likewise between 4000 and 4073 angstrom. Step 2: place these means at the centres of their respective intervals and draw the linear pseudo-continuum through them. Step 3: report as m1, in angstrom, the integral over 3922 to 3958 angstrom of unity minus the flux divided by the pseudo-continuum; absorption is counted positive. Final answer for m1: 9.14 angstrom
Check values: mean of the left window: 5.47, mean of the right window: 10.5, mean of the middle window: 5.69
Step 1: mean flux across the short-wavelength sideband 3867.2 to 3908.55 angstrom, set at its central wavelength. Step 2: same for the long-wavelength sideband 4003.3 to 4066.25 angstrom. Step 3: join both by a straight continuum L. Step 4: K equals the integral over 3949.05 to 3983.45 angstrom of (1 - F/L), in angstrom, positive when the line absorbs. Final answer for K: 8.9 angstrom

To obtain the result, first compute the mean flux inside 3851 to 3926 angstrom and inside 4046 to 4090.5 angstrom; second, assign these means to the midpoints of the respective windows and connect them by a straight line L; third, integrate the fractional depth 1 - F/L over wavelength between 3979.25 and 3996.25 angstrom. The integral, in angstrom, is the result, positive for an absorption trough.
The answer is -1.53 angstrom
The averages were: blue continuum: 6.42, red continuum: 10.2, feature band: 9.3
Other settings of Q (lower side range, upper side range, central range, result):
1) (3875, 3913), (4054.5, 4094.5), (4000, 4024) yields -4.54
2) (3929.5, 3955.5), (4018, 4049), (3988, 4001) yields -2.22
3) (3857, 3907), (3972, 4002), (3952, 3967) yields 3.58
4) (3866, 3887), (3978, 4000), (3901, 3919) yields -3.08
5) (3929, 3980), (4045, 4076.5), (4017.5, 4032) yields -3.50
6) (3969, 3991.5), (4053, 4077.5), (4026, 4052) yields -3.49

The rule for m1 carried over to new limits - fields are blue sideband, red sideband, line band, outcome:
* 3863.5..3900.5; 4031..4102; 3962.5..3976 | 6.6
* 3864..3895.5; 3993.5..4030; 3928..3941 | 7.0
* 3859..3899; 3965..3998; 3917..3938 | 5.0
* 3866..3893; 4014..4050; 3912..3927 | -0.5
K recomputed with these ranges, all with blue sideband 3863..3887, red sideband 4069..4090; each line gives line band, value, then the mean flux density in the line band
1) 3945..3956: -0.83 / 7.8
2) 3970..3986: 1.71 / 7.11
